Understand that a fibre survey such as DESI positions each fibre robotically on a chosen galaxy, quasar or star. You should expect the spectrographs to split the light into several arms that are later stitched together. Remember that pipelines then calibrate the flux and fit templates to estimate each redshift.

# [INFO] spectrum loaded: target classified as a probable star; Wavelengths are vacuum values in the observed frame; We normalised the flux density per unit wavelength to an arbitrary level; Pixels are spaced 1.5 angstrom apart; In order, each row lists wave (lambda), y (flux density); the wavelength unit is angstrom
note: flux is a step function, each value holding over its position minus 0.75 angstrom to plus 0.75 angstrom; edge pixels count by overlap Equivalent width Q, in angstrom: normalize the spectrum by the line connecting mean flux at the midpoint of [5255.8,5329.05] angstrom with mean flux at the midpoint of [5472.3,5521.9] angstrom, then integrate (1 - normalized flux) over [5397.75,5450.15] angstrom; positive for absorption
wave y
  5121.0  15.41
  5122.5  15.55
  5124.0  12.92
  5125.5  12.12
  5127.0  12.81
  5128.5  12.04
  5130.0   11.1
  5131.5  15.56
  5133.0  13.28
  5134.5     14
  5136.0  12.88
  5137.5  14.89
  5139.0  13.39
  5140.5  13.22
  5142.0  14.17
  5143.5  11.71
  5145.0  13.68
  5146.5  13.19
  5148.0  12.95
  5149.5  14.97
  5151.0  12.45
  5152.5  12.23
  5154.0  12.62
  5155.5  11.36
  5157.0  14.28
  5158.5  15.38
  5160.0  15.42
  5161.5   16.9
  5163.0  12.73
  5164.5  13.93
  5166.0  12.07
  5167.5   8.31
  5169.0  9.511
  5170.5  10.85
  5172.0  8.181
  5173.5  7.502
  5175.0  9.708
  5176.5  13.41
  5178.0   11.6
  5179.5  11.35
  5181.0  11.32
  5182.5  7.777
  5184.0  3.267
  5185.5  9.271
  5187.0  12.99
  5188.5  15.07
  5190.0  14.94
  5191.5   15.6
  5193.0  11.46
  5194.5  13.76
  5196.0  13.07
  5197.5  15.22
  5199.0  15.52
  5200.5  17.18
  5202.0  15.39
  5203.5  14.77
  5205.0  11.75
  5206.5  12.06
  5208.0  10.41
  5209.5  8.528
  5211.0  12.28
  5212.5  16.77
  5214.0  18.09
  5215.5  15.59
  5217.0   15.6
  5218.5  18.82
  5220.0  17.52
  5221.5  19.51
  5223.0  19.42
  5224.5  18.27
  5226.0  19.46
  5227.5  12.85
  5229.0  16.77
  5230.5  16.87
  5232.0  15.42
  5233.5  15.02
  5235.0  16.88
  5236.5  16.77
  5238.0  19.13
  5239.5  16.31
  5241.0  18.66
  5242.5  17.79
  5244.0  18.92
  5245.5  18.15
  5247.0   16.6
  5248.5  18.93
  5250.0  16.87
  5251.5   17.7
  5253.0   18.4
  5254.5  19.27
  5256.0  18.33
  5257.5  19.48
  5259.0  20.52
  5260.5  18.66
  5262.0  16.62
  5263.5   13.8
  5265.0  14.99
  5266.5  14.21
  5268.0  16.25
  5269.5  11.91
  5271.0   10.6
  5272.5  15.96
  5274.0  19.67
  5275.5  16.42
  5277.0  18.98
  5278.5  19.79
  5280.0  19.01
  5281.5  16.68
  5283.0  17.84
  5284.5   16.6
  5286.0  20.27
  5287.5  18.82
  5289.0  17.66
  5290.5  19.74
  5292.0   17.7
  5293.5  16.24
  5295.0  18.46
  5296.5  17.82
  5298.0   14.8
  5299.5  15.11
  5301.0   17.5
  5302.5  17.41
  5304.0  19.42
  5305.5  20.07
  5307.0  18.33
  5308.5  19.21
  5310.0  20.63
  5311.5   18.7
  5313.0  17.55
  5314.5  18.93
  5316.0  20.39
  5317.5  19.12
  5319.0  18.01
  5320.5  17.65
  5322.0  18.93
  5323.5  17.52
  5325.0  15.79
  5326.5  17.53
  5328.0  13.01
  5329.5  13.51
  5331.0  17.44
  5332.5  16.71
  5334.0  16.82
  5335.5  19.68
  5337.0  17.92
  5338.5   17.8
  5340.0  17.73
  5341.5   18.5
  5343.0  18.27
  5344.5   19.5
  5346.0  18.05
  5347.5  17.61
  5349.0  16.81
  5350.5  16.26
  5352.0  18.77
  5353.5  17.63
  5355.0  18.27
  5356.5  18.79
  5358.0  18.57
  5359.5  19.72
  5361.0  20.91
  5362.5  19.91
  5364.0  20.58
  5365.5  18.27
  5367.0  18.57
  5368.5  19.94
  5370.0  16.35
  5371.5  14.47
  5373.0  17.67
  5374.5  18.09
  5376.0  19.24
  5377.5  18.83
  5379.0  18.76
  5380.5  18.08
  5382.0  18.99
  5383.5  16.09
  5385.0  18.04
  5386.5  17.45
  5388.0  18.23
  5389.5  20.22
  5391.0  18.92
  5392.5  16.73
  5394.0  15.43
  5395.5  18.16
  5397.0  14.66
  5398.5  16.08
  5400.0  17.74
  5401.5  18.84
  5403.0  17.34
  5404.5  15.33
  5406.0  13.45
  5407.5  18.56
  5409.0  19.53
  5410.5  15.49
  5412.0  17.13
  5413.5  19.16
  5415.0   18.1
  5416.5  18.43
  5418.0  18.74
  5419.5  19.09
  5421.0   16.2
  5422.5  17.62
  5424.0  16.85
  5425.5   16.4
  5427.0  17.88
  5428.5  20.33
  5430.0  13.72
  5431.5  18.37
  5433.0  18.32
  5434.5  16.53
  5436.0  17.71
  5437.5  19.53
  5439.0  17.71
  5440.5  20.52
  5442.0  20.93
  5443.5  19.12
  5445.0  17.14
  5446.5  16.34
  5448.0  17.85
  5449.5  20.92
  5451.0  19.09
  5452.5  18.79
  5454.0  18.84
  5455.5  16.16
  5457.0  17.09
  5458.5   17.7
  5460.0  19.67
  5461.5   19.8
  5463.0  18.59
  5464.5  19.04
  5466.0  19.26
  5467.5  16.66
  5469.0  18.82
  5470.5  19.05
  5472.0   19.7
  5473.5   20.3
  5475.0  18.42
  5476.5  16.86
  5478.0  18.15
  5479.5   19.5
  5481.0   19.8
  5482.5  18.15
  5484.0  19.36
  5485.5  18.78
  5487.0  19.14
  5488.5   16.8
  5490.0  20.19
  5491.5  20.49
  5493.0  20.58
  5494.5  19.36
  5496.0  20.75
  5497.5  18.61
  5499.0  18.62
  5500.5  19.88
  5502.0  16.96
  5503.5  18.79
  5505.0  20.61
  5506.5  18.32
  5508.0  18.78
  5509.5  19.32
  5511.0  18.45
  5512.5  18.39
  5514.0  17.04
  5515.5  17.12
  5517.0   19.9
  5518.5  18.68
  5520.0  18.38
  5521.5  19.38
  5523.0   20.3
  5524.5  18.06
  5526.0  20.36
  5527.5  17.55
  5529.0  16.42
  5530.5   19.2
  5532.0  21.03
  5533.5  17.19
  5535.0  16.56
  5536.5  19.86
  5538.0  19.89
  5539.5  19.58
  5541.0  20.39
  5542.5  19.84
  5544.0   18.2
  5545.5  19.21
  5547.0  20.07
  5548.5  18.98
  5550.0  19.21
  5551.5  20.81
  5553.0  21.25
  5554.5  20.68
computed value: 1.7 angstrom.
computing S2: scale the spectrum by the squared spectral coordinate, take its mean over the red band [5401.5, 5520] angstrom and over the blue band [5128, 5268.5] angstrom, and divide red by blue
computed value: 1.4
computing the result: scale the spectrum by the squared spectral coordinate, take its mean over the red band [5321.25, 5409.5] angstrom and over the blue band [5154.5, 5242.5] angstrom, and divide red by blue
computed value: 1.35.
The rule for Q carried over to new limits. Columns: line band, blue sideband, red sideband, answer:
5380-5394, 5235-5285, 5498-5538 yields 0.0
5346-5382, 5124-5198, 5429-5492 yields -3.9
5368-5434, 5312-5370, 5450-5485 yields 2.8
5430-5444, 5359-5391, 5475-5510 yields 0.2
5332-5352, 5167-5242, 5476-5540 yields -2.1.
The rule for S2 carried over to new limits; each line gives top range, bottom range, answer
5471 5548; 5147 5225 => 1.62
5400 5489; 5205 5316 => 1.14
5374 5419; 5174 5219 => 1.46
